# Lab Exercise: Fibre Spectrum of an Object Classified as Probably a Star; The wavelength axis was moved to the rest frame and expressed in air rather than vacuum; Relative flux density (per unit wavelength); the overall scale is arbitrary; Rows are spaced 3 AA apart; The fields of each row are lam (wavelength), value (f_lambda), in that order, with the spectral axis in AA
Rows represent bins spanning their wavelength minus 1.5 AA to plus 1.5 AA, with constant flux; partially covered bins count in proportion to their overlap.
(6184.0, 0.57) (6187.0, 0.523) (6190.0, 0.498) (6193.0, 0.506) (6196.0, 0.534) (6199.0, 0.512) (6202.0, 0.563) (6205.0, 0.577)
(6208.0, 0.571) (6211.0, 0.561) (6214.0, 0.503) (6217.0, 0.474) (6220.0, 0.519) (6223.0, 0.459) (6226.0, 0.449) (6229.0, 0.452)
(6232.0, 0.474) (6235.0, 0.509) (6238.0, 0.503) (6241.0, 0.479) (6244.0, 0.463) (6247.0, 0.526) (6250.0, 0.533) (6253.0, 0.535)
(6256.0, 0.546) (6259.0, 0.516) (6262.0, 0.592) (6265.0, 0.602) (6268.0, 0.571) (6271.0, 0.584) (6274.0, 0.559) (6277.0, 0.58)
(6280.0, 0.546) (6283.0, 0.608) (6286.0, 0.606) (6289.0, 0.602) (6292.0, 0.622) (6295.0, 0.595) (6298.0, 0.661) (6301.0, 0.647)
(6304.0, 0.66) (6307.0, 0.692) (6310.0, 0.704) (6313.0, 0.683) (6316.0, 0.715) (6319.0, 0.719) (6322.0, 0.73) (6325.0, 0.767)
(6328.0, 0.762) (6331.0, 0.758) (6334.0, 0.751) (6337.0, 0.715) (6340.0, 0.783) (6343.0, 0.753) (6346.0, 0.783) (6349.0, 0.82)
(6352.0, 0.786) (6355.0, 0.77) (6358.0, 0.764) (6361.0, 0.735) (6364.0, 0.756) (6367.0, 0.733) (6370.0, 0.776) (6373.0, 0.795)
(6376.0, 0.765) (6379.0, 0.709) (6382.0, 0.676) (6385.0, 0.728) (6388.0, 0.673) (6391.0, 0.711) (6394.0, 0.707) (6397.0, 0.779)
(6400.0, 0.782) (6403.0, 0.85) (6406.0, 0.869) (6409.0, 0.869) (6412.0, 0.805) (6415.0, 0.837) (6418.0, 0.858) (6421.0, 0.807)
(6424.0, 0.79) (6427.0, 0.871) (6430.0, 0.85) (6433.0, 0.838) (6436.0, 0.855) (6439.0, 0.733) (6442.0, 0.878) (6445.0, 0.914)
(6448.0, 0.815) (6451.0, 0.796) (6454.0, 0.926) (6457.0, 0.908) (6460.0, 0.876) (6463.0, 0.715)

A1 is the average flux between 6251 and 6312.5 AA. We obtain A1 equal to 0.602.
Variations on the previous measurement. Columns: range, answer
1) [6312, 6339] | 0.735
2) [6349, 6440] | 0.783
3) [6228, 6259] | 0.503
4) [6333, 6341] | 0.748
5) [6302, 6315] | 0.684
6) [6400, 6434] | 0.838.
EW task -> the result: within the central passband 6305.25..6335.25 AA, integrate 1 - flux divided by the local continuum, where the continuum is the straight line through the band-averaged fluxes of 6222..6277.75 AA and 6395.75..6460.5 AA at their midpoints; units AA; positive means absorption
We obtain -3.7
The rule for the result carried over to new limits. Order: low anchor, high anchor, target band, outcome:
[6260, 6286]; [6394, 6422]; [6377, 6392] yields 1.52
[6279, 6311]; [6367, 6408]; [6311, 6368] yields -4.98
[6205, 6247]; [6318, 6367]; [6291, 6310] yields 0.40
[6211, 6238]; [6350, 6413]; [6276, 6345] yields -4.62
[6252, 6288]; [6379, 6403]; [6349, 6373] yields -2.64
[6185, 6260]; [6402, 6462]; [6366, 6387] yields 0.51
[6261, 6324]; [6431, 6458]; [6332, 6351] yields -1.73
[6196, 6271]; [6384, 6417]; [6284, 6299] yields -0.05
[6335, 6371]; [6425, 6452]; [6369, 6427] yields 1.68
